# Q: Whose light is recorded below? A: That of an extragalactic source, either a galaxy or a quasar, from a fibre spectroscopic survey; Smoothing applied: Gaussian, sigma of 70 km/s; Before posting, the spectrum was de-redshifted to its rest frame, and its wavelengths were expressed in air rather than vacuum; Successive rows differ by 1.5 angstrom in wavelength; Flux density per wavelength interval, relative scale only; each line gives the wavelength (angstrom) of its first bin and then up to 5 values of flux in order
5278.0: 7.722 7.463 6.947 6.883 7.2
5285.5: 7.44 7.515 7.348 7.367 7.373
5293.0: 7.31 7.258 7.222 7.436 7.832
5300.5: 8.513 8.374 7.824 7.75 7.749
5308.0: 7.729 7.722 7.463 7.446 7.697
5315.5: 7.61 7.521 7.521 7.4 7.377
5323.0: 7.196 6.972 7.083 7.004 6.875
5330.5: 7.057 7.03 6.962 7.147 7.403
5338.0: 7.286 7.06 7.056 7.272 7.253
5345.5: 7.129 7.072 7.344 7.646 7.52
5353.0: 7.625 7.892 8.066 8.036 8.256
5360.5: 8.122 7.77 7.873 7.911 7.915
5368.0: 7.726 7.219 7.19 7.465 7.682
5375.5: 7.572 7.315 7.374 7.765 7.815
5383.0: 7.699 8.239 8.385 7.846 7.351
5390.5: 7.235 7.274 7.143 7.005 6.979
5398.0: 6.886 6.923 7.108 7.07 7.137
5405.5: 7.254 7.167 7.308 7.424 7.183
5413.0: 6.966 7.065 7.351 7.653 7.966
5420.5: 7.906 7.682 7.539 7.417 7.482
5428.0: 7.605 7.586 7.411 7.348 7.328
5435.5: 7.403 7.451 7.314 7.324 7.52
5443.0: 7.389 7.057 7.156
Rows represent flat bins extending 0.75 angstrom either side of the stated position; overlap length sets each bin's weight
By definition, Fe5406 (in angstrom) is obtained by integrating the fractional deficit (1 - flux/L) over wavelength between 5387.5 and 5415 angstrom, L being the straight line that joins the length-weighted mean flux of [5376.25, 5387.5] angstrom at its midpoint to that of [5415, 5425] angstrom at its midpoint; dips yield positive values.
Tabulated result 2.0 angstrom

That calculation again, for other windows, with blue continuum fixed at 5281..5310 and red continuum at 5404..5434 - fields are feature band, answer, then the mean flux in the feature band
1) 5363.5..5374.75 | -0.19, 7.61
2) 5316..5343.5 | 1.22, 7.18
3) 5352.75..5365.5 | -0.81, 7.96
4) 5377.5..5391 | -0.51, 7.75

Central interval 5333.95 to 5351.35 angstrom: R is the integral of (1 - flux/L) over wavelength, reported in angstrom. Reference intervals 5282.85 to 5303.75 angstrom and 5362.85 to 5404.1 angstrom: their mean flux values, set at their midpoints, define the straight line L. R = 0.6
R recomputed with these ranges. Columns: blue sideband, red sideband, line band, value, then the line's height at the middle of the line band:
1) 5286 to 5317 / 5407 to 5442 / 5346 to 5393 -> -1.0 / 7.52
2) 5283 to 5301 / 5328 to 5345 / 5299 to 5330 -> -1.1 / 7.29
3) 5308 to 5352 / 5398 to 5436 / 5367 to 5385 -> -0.6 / 7.33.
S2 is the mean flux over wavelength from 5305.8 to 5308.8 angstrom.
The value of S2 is 7.74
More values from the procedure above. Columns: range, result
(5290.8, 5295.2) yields 7.31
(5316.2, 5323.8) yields 7.4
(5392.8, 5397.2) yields 7.04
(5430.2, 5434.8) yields 7.37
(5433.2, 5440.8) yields 7.36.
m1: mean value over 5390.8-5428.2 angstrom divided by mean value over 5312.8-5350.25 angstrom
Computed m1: 1.01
